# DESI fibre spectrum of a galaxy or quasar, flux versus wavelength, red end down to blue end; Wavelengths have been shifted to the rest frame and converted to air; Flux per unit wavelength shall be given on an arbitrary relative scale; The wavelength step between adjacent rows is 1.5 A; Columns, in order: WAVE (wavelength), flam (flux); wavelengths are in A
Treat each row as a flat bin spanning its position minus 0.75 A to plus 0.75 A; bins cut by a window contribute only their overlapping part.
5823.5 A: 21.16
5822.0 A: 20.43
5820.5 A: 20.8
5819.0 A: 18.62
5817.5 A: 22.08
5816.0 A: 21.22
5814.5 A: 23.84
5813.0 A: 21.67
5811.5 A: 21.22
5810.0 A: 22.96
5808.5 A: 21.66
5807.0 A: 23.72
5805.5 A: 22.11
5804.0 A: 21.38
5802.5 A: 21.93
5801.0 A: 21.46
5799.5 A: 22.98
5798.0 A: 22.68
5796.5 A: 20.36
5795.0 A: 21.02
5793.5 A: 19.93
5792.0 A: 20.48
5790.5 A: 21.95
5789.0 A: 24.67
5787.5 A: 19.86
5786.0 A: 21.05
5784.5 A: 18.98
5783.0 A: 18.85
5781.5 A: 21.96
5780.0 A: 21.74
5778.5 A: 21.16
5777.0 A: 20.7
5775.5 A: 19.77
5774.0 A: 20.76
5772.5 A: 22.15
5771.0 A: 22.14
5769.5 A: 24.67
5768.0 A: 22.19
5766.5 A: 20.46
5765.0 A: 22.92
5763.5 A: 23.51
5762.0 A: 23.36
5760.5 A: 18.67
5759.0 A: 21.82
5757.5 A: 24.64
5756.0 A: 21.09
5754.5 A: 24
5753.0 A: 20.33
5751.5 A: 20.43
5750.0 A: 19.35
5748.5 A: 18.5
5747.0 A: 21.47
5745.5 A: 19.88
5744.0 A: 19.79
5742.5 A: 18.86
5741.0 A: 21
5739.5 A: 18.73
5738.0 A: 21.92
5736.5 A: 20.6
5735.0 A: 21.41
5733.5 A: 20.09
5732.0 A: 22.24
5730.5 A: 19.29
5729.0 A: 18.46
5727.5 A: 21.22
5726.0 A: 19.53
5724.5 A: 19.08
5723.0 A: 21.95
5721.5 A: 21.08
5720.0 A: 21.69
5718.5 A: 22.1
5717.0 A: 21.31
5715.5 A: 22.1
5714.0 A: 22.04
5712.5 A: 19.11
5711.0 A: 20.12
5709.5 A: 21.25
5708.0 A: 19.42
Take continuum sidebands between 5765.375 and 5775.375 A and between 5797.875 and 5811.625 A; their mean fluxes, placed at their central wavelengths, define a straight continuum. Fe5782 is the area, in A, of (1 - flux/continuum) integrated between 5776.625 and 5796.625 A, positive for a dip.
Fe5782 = 1.0 A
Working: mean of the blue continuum 22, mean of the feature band 20.9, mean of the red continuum 22.2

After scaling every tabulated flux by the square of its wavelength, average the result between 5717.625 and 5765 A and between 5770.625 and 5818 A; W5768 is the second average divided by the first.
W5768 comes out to 1.05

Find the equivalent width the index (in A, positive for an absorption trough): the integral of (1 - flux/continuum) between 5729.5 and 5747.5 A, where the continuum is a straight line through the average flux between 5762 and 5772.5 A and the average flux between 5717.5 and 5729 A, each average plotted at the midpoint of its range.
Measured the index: 0.9 A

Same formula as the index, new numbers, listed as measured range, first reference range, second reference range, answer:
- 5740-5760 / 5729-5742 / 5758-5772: 0.52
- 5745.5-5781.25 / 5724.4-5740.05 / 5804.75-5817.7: -0.75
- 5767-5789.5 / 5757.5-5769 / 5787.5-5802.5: 0.57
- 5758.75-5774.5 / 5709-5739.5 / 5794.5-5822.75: -0.63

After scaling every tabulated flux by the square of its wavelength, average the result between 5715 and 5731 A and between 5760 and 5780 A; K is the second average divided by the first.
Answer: 1.07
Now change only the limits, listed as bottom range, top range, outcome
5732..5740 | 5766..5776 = 1.06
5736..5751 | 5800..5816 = 1.13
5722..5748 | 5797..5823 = 1.10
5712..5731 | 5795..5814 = 1.09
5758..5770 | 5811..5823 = 0.97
